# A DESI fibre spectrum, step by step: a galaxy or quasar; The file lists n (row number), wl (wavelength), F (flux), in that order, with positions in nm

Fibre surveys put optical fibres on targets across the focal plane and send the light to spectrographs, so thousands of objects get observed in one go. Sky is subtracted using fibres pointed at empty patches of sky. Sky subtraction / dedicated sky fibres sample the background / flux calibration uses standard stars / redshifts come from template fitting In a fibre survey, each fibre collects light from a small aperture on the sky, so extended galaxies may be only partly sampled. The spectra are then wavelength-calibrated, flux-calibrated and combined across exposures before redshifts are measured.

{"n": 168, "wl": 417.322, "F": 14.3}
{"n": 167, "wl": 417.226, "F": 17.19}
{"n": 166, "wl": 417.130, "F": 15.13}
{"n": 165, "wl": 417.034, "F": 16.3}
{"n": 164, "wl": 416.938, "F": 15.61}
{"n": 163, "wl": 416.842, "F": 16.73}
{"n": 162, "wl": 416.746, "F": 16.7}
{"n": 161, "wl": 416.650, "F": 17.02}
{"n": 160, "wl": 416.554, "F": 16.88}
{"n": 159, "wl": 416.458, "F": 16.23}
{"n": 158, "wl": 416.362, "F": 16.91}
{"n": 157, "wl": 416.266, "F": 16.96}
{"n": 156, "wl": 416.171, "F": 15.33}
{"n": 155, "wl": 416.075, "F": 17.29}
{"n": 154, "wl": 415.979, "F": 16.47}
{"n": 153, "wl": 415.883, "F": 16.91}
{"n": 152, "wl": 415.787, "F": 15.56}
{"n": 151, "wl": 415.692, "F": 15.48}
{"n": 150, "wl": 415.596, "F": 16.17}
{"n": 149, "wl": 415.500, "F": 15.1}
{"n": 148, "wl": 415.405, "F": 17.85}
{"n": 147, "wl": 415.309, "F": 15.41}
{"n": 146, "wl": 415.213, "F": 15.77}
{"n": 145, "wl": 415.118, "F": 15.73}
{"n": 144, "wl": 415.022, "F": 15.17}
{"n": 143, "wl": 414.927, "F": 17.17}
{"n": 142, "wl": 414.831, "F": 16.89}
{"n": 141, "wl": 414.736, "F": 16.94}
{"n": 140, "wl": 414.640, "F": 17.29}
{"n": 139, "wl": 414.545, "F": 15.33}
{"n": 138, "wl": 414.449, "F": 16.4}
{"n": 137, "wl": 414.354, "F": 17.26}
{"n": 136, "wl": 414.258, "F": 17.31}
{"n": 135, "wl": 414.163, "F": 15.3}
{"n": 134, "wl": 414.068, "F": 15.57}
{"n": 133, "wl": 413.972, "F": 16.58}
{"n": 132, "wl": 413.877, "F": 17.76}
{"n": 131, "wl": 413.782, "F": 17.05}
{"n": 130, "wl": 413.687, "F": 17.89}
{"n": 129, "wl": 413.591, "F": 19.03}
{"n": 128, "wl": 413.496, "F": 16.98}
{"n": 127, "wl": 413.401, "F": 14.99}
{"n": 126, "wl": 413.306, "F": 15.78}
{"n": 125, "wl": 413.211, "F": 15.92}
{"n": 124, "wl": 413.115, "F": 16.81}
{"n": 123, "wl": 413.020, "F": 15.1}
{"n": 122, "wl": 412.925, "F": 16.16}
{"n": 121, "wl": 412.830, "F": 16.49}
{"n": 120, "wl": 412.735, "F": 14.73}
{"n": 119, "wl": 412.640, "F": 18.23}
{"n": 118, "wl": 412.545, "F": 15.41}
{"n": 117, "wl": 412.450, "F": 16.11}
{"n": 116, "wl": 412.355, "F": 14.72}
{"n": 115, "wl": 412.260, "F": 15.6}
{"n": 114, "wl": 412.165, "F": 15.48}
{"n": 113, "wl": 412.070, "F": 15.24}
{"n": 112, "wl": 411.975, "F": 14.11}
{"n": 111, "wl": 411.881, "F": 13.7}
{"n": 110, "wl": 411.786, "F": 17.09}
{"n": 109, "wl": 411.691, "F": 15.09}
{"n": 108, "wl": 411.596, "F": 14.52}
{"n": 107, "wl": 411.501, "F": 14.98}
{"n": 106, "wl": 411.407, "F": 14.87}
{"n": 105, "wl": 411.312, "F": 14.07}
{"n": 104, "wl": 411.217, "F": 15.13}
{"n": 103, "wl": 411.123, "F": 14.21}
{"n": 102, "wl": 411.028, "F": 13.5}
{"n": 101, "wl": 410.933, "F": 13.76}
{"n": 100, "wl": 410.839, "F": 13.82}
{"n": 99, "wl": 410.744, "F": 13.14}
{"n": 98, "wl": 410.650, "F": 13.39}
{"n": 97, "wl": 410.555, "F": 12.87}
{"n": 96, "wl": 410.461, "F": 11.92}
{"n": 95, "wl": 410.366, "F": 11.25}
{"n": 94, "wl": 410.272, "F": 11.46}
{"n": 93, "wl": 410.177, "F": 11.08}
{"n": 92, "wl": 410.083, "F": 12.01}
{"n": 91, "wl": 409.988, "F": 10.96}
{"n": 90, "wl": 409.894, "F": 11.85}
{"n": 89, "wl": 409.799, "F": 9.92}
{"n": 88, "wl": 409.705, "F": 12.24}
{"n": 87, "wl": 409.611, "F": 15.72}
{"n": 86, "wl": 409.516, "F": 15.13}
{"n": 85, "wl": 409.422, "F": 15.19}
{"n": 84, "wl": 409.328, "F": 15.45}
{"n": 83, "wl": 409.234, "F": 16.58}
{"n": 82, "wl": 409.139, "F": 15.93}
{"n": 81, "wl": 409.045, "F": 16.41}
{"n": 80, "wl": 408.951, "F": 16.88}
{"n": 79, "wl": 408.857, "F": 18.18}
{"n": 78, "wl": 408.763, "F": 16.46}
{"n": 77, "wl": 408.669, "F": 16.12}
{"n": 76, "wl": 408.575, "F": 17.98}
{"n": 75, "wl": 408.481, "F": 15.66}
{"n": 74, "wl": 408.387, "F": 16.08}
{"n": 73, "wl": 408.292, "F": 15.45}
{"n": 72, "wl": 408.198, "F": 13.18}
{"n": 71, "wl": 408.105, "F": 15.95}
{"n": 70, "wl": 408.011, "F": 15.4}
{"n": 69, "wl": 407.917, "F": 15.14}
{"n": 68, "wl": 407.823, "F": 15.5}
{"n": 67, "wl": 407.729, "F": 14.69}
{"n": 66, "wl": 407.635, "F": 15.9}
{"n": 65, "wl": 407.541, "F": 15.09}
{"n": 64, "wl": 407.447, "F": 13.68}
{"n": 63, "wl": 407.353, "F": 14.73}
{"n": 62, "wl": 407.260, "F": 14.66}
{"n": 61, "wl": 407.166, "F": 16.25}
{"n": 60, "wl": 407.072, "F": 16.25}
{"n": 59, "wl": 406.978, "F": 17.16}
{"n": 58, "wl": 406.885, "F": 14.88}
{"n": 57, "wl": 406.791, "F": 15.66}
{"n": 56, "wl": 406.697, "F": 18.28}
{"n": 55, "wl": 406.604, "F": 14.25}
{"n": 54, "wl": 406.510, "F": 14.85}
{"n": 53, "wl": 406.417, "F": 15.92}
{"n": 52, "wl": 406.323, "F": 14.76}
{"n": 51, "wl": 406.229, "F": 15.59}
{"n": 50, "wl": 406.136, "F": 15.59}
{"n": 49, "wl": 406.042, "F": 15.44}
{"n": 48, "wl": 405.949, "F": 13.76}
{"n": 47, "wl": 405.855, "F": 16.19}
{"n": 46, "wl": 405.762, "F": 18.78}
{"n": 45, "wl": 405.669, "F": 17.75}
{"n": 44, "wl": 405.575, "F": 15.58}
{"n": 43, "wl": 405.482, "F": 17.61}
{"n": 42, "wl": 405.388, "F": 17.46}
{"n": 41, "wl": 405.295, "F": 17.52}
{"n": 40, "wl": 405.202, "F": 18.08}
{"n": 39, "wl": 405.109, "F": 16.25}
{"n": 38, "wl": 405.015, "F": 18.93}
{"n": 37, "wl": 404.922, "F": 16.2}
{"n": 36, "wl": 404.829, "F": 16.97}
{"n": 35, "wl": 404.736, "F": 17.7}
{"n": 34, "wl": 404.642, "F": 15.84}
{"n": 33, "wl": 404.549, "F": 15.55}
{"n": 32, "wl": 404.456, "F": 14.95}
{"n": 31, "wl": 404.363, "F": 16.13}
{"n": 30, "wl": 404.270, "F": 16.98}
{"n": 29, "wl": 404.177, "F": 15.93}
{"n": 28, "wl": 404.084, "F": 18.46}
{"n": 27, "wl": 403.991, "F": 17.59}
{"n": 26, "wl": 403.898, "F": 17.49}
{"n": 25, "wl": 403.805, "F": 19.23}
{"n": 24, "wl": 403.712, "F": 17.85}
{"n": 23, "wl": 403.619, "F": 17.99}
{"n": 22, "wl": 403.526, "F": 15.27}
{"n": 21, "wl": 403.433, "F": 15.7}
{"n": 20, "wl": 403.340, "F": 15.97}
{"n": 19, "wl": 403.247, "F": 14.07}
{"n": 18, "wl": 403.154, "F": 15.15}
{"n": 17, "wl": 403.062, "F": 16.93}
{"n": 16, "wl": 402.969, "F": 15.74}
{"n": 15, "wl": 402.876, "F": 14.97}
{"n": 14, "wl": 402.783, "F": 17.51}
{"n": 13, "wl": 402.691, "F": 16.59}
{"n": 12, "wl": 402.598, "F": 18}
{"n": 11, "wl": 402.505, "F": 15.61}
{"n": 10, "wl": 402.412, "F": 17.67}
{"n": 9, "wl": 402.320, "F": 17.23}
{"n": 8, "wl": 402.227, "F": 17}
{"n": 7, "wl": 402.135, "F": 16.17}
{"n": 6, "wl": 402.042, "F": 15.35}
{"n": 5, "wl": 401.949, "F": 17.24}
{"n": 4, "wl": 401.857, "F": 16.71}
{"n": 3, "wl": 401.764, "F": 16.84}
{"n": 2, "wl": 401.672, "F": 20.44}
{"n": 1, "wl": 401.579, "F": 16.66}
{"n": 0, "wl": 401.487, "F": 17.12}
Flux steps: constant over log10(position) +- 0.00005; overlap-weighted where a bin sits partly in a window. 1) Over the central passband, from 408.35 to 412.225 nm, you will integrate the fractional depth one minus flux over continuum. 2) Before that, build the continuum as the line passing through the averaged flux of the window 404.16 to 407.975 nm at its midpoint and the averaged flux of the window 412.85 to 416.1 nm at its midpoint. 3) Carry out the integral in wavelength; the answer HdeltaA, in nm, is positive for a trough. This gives 0.44 nm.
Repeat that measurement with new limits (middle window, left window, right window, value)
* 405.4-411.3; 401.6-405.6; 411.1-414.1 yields 0.500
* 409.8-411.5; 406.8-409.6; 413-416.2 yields 0.331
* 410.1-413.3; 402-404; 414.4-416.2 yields 0.351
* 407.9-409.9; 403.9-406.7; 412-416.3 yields 0.124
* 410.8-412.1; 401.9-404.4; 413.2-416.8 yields 0.155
